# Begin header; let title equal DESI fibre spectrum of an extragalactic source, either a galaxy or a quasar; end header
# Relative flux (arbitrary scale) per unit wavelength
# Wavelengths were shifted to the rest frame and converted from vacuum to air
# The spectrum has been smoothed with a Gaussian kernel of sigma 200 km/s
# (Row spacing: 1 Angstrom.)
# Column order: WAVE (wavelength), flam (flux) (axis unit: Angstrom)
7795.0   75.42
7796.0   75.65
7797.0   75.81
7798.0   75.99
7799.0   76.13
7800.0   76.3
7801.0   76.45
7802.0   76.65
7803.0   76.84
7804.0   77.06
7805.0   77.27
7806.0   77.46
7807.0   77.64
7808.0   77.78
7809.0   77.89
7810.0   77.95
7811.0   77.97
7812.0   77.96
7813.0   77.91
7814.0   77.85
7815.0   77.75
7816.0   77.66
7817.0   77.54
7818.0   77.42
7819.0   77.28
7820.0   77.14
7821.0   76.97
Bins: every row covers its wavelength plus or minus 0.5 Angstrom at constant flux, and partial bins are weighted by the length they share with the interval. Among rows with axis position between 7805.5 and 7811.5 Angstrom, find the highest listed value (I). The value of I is 77.97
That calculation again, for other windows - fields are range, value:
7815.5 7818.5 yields 77.66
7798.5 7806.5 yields 77.46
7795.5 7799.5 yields 76.13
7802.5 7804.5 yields 77.06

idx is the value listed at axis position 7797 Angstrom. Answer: 75.81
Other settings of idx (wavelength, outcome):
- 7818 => 77.42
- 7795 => 75.42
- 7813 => 77.91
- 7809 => 77.89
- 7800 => 76.3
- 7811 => 77.97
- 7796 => 75.65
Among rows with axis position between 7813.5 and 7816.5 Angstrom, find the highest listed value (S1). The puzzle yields 77.85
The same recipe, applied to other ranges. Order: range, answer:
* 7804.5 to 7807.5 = 77.64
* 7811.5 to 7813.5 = 77.96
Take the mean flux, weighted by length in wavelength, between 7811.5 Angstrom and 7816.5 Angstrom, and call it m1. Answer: 77.8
